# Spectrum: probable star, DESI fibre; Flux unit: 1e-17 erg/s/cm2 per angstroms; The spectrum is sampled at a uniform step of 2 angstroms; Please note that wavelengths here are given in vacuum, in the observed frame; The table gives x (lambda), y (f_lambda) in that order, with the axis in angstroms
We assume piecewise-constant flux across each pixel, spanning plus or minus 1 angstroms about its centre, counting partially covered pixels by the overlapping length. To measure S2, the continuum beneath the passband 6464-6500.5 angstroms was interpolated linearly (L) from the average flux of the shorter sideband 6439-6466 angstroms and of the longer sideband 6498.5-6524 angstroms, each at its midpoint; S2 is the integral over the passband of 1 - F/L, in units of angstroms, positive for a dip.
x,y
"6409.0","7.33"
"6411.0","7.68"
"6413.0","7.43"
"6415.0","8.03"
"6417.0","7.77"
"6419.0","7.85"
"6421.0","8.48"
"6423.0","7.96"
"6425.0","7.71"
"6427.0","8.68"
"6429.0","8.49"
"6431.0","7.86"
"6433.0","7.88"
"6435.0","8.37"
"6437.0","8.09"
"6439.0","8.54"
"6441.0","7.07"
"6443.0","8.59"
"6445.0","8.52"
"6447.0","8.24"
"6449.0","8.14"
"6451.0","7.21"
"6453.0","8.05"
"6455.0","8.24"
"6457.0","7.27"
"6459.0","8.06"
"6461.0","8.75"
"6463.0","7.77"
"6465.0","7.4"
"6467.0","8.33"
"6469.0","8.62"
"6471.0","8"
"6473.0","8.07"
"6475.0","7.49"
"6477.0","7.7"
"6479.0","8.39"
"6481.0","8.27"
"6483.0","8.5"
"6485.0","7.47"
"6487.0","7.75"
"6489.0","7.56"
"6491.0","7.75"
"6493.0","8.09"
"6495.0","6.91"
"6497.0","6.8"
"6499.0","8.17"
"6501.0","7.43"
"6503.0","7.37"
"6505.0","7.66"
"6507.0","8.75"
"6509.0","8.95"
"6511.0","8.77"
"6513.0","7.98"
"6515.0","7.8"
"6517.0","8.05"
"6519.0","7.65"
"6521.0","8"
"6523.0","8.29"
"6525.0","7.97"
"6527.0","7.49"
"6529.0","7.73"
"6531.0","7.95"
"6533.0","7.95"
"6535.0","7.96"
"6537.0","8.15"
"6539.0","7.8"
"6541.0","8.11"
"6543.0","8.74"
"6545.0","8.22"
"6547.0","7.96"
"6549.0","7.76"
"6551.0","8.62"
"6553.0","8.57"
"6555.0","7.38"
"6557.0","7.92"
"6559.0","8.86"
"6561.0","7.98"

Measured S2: 0.8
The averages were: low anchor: 7.97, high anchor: 8.06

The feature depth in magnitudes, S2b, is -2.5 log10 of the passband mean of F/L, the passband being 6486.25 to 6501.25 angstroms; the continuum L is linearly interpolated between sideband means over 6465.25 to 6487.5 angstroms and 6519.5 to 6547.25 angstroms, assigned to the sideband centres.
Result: 0.07 mag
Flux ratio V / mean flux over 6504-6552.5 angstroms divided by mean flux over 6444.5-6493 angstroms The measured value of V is 1.0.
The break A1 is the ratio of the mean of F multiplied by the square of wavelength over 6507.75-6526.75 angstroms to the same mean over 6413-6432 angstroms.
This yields 1.04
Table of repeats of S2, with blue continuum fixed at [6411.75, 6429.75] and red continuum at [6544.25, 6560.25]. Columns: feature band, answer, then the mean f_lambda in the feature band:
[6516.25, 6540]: 0.64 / 7.91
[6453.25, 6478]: 0.30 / 7.98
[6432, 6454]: -0.03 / 8.06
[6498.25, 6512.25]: -0.07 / 8.15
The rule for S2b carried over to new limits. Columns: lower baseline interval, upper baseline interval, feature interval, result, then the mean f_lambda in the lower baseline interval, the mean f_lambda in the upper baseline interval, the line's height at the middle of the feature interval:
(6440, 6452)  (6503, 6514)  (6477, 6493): 0.03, 7.96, 8.33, 8.19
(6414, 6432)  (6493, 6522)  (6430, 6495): 0.00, 8.09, 7.89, 8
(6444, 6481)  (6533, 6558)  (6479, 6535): 0.02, 8.02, 8.09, 8.06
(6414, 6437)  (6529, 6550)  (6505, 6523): -0.02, 8.1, 8.04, 8.06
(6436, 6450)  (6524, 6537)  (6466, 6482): -0.01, 8.17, 7.87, 8.06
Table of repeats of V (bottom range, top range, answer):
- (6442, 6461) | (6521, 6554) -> 1.00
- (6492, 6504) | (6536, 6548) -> 1.09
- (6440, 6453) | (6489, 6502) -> 0.94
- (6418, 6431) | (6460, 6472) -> 1.00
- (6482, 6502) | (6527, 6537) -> 1.03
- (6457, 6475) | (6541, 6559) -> 1.02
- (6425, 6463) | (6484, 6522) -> 0.97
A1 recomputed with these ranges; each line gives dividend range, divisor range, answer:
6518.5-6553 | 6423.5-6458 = 1.03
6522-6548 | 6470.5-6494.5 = 1.03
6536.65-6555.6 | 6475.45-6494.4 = 1.05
